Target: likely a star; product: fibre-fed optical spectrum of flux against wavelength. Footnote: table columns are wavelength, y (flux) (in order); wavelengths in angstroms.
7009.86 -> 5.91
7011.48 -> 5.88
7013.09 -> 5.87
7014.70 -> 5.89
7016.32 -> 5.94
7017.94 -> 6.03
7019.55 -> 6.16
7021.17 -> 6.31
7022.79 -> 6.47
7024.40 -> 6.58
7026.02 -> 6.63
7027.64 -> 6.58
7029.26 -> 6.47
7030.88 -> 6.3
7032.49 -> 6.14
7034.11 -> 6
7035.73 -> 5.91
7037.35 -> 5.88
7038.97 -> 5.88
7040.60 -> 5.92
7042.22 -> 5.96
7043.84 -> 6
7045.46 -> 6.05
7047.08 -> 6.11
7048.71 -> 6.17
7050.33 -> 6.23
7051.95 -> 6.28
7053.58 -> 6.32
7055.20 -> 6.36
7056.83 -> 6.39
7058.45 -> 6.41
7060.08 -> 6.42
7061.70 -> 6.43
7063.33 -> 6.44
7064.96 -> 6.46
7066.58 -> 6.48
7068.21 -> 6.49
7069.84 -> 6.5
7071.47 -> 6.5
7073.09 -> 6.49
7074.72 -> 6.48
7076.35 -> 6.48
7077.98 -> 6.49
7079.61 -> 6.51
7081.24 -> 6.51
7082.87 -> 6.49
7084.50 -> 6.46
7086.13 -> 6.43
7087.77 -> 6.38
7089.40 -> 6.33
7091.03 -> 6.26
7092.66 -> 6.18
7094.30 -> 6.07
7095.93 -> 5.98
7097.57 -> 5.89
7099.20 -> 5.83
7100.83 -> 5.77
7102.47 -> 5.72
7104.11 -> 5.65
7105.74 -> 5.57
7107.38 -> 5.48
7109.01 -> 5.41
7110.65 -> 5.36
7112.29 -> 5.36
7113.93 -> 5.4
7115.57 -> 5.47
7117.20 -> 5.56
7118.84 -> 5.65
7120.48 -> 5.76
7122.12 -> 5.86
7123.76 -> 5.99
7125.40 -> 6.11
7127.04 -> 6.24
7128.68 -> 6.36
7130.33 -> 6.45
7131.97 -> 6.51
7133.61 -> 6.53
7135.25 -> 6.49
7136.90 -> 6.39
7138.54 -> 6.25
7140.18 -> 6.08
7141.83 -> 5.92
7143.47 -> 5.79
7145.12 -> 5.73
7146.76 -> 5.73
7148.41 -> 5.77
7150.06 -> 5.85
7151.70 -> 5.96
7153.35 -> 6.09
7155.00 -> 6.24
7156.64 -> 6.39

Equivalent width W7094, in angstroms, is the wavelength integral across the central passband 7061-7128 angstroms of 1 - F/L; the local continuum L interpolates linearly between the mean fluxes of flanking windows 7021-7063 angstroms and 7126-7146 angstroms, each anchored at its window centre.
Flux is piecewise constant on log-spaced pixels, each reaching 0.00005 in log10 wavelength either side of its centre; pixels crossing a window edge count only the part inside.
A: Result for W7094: 1.7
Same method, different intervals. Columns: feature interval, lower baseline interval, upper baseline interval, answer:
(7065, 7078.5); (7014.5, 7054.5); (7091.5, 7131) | -1.12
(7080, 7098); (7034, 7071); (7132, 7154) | -0.36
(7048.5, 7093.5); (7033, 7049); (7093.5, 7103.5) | -3.69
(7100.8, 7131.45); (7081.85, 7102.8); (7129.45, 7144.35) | 2.26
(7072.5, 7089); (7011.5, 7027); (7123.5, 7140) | -0.51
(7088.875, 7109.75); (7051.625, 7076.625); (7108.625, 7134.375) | 0.84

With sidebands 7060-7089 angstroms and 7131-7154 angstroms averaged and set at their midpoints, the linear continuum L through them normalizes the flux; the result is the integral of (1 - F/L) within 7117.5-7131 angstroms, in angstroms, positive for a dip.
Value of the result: 0.34 angstroms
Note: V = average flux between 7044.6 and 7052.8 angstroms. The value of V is 6.17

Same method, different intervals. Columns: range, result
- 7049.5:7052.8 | 6.26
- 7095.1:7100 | 5.9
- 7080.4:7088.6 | 6.45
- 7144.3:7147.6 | 5.73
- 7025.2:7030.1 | 6.55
